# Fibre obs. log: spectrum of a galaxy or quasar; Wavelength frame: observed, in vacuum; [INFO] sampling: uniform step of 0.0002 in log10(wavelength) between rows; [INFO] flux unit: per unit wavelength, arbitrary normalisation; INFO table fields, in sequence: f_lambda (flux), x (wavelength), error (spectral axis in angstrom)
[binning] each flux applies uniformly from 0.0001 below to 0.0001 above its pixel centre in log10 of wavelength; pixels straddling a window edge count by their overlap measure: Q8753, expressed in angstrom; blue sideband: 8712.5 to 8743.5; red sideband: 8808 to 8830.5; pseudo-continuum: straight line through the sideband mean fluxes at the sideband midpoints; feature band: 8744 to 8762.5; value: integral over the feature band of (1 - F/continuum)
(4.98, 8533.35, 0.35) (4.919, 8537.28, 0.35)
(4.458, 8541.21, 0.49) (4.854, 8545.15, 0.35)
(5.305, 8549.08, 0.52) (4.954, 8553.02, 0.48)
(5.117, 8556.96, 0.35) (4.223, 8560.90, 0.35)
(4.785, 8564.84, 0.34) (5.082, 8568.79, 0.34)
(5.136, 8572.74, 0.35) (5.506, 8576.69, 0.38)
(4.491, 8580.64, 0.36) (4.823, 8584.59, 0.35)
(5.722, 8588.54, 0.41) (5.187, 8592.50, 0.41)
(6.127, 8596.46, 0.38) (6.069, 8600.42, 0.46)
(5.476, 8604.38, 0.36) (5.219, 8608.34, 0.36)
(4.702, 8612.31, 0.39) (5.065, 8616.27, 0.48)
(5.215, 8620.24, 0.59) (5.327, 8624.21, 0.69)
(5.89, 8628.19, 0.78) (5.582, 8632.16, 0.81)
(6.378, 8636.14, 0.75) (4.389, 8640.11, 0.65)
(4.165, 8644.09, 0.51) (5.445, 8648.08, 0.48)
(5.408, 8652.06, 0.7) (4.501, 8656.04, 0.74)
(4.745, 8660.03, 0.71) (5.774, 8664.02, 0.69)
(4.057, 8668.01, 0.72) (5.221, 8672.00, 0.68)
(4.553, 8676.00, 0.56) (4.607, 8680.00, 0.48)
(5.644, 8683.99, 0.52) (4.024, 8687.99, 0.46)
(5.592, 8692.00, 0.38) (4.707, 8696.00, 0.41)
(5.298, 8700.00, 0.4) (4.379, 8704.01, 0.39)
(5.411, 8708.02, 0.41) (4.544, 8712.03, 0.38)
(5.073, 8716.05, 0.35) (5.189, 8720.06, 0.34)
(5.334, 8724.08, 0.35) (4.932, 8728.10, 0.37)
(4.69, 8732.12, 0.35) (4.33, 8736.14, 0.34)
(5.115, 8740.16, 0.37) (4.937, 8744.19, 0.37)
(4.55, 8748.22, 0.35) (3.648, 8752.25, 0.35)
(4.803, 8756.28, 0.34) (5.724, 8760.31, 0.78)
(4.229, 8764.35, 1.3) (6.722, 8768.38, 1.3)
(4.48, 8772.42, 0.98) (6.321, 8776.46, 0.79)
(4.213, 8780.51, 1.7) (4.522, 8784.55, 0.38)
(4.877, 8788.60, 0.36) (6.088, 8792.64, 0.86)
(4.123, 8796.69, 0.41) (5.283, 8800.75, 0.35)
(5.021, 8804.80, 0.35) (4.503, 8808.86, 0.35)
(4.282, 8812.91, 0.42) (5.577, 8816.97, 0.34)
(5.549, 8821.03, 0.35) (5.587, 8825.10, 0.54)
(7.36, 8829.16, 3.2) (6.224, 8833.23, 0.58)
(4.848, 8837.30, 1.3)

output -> 1.4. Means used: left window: 4.93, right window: 5.47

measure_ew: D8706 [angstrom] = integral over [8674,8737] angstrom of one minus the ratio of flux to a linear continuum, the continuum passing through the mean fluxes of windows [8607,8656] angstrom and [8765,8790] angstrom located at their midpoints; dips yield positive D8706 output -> 3.3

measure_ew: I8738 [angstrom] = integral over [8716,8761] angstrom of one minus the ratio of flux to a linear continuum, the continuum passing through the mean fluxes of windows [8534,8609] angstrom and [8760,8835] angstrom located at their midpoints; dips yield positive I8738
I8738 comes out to 3.60 angstrom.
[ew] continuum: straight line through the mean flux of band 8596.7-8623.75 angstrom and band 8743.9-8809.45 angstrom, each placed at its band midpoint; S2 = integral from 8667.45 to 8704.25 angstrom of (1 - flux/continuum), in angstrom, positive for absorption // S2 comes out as 2.2 angstrom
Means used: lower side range 5.35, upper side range 4.95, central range 4.86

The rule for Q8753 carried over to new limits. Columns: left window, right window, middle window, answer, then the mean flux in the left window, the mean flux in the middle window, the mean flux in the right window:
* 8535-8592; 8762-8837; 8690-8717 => 0.8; 4.96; 5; 5.27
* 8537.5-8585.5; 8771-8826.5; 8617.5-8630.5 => -1.4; 4.9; 5.45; 5.03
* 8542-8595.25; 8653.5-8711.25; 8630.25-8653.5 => -1.3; 5.02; 5.22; 4.89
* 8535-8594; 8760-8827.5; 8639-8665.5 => 0.6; 4.97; 4.92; 5.12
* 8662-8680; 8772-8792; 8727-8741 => 0.6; 4.87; 4.73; 5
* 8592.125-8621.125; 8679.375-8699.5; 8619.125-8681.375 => 1.1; 5.4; 5.08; 4.97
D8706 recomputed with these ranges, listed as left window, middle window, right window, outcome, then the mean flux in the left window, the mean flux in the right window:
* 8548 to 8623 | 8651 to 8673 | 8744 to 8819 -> 0.7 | 5.17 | 4.94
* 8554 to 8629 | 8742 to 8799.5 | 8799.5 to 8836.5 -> 4.9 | 5.21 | 5.47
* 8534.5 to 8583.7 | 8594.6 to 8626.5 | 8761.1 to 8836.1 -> -2.7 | 4.9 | 5.28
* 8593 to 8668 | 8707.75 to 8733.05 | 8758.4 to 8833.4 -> 1.2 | 5.27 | 5.28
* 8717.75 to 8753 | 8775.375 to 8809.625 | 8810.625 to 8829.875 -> 2.0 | 4.79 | 5.54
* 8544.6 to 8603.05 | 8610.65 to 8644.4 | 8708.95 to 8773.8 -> -1.1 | 5.17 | 4.91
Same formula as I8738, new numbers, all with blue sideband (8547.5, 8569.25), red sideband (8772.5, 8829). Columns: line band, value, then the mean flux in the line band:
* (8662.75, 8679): 0.5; 4.84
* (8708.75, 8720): 0.2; 4.94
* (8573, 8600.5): -2.4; 5.36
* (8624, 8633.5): -1.3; 5.65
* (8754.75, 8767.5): 0.0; 5.09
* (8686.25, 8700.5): 0.4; 4.88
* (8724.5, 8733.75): 0.3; 4.91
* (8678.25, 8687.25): 0.0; 4.99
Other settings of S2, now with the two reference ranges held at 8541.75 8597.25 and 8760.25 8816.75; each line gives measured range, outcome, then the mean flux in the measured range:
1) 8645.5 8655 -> -0.4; 5.26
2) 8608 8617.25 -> 0.2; 4.95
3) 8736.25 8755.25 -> 1.8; 4.55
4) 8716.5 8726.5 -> -0.4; 5.22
